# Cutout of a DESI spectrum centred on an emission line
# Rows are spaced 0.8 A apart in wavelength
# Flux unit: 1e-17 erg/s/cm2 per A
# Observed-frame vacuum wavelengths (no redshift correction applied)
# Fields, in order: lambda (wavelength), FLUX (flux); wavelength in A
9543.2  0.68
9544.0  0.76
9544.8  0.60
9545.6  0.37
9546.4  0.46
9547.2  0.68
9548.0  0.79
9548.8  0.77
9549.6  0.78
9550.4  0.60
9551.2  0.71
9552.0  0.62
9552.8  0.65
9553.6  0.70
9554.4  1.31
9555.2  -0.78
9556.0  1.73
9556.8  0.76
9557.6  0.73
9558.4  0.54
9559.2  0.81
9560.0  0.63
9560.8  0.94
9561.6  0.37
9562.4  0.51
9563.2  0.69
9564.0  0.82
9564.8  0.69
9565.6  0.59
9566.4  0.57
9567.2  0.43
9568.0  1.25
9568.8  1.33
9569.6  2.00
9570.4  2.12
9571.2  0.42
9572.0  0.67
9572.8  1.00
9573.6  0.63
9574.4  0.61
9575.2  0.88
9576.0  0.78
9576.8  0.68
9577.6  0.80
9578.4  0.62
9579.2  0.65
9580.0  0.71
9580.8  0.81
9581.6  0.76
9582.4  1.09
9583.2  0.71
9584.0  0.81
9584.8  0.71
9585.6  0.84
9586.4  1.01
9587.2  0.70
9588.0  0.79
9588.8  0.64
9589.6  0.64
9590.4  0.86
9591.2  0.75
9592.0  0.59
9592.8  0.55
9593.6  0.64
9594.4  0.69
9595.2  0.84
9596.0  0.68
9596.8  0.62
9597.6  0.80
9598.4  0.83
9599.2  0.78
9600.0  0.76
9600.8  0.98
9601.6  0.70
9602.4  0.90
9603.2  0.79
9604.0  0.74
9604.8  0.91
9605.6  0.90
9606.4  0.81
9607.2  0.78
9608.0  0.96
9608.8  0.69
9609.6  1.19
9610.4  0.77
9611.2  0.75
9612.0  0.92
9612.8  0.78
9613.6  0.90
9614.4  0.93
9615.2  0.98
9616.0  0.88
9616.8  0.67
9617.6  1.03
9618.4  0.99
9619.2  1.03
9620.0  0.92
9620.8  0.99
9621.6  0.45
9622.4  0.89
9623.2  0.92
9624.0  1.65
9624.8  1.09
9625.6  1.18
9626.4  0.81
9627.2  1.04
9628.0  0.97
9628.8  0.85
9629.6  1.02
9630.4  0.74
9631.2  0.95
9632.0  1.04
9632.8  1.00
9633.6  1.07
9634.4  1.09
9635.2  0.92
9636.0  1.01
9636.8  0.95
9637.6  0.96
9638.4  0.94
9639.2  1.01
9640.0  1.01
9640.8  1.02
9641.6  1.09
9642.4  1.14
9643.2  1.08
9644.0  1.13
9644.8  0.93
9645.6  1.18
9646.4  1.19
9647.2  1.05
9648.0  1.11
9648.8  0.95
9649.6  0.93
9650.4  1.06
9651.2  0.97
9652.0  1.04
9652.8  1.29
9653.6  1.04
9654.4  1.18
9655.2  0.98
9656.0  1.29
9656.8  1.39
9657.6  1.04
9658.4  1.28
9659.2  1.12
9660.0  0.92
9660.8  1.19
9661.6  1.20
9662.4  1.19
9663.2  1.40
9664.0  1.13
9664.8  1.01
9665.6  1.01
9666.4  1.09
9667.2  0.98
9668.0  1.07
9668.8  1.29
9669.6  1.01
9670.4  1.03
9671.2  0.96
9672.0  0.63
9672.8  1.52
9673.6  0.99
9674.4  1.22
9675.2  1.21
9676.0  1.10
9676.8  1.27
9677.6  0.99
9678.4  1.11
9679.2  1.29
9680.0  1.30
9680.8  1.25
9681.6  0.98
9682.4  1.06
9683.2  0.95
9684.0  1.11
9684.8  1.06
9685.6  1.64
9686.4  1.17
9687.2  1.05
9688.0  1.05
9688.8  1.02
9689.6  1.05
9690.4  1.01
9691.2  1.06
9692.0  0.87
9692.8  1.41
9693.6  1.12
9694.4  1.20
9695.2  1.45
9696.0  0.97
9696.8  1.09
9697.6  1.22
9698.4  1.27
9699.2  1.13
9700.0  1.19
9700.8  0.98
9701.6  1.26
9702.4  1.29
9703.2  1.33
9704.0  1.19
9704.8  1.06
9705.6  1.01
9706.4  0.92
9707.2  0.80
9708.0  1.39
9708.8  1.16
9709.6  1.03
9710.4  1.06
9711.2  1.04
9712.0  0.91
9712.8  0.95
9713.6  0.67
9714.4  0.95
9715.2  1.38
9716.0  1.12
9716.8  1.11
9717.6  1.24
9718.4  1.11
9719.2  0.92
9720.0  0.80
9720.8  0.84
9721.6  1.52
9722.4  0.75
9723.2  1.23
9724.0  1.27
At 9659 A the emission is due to Mg II 2798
